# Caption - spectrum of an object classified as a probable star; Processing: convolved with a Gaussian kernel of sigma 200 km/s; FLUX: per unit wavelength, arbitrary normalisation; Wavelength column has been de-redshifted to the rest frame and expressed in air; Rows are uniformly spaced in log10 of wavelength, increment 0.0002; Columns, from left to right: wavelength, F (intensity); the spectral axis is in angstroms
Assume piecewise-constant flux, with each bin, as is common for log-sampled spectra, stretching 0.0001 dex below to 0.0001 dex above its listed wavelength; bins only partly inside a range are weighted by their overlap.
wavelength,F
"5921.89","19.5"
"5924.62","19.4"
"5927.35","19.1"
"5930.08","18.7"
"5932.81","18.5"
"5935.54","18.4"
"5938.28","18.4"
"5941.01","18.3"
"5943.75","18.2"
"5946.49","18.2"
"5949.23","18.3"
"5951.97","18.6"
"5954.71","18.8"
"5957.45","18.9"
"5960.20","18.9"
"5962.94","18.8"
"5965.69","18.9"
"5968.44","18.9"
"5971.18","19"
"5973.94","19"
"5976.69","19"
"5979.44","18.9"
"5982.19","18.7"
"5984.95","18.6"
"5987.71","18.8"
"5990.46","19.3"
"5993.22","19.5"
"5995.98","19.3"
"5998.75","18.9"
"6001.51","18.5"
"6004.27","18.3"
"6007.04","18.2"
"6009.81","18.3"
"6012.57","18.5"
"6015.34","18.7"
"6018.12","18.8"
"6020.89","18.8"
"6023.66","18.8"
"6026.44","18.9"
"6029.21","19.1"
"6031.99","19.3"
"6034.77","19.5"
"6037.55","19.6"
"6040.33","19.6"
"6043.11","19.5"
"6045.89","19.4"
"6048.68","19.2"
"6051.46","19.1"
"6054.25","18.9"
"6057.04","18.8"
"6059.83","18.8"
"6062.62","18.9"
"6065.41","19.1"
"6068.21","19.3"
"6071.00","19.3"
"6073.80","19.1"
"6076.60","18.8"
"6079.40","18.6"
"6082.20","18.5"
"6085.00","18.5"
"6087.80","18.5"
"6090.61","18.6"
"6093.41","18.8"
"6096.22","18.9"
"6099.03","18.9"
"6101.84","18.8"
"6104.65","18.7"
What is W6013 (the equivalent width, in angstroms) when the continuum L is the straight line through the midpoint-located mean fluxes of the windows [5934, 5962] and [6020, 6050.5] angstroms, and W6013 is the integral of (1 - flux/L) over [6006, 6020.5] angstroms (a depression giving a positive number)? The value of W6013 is 0.4 angstroms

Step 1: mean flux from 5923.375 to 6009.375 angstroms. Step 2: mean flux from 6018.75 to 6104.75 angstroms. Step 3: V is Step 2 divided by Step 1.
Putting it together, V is 1.0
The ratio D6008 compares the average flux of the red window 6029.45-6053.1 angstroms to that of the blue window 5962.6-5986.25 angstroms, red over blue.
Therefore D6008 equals 1.0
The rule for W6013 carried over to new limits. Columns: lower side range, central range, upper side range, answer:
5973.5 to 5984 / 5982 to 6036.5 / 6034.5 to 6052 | 0.8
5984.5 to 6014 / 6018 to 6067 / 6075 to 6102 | -1.1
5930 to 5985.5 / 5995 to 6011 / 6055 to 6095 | 0.1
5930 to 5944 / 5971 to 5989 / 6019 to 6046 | -0.1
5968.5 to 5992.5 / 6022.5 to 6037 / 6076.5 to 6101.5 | -0.3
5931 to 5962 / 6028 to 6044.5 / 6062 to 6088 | -0.6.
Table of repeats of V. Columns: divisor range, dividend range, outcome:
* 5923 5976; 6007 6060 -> 1.02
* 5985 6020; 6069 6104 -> 1.00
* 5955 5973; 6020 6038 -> 1.01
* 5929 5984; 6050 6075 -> 1.02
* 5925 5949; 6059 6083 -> 1.02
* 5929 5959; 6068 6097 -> 1.02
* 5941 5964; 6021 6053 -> 1.04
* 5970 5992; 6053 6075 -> 1.01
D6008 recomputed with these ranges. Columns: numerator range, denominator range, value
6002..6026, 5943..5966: 1.00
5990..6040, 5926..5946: 1.02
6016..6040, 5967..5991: 1.01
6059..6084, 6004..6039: 1.00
